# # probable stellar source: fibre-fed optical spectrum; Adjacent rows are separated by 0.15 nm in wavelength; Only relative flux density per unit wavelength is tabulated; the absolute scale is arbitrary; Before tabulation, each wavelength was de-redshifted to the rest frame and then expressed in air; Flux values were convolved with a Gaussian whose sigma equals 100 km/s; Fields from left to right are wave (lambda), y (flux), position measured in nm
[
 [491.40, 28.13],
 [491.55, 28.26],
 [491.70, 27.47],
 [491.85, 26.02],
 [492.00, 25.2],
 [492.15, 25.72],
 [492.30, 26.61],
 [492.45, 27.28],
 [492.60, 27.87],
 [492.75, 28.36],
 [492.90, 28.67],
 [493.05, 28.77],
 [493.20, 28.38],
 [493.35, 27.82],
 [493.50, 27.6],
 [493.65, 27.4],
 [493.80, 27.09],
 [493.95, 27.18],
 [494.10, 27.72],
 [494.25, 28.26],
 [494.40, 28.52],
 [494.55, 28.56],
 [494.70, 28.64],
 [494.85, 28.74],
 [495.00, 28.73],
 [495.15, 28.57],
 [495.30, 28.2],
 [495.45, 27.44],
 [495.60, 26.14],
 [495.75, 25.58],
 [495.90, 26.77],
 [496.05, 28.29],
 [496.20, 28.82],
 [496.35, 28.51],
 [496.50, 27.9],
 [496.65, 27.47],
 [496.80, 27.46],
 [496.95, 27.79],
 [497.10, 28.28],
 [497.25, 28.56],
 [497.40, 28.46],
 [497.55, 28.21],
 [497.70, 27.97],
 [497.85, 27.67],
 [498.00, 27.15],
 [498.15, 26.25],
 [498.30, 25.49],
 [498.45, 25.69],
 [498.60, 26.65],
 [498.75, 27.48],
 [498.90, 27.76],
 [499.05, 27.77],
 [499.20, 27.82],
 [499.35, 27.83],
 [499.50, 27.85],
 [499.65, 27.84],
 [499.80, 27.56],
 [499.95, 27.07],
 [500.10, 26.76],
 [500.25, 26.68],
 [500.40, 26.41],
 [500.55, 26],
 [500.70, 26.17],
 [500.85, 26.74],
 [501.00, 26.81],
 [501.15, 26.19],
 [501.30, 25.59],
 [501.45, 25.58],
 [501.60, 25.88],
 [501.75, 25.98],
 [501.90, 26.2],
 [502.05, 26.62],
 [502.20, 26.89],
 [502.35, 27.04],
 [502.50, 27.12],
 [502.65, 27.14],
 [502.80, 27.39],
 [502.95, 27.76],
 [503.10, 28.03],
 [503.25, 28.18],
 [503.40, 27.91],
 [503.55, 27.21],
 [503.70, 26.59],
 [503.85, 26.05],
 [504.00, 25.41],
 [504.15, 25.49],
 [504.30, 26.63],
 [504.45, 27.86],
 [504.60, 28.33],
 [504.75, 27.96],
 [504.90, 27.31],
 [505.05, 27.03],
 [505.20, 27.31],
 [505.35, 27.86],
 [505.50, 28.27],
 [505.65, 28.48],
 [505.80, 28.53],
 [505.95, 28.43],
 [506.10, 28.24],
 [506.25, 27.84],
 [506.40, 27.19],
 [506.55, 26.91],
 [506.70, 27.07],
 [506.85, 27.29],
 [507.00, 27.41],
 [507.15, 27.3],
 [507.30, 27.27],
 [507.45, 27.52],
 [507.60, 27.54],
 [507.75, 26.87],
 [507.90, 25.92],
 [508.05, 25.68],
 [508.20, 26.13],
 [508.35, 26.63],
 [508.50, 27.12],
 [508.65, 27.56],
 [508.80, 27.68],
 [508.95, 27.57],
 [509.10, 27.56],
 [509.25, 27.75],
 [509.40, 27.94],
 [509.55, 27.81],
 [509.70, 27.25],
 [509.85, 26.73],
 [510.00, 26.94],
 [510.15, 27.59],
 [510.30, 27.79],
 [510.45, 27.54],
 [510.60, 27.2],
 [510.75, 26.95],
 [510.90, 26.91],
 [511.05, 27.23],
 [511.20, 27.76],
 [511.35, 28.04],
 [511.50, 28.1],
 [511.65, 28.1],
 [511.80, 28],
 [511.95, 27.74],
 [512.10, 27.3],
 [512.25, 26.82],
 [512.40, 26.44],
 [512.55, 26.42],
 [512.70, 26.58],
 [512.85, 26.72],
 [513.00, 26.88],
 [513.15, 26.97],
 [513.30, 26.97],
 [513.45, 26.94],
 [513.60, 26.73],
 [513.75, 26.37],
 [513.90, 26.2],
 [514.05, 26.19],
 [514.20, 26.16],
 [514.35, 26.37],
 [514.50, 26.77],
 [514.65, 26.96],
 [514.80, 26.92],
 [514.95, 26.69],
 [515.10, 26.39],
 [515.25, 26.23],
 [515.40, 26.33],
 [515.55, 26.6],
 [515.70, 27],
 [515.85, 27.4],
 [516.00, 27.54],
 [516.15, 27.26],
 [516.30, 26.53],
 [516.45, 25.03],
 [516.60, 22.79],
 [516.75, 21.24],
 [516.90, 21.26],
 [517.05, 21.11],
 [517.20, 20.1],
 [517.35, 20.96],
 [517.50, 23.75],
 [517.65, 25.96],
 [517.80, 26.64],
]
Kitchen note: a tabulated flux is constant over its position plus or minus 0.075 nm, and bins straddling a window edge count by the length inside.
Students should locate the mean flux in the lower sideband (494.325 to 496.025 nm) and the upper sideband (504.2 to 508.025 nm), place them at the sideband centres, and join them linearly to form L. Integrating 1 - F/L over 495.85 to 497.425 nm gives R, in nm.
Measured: -0.01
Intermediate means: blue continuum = 27.8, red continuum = 27.5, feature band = 28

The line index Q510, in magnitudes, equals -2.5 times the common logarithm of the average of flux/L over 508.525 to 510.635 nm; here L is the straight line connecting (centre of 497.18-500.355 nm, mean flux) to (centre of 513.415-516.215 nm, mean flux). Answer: -0.02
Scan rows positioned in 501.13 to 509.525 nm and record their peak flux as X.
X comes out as 28.53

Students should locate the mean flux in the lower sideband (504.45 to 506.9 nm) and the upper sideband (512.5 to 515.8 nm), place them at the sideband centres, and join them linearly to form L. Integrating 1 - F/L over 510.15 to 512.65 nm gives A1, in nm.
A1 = -0.04 nm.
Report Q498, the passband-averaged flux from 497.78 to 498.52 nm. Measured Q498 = 26.4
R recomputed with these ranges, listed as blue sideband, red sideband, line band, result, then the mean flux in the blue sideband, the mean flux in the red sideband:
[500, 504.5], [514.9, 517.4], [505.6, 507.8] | -0.129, 26.7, 24.8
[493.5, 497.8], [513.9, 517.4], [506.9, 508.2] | -0.028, 27.9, 25.3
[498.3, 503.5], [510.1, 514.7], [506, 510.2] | -0.034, 26.9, 27.1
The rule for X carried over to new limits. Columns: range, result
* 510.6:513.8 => 28.1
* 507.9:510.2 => 27.94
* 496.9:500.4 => 28.56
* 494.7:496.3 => 28.82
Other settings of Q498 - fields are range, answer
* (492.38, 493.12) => 28.2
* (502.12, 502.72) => 27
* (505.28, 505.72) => 28.2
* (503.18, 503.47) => 28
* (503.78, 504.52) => 26.3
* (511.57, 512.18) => 27.8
